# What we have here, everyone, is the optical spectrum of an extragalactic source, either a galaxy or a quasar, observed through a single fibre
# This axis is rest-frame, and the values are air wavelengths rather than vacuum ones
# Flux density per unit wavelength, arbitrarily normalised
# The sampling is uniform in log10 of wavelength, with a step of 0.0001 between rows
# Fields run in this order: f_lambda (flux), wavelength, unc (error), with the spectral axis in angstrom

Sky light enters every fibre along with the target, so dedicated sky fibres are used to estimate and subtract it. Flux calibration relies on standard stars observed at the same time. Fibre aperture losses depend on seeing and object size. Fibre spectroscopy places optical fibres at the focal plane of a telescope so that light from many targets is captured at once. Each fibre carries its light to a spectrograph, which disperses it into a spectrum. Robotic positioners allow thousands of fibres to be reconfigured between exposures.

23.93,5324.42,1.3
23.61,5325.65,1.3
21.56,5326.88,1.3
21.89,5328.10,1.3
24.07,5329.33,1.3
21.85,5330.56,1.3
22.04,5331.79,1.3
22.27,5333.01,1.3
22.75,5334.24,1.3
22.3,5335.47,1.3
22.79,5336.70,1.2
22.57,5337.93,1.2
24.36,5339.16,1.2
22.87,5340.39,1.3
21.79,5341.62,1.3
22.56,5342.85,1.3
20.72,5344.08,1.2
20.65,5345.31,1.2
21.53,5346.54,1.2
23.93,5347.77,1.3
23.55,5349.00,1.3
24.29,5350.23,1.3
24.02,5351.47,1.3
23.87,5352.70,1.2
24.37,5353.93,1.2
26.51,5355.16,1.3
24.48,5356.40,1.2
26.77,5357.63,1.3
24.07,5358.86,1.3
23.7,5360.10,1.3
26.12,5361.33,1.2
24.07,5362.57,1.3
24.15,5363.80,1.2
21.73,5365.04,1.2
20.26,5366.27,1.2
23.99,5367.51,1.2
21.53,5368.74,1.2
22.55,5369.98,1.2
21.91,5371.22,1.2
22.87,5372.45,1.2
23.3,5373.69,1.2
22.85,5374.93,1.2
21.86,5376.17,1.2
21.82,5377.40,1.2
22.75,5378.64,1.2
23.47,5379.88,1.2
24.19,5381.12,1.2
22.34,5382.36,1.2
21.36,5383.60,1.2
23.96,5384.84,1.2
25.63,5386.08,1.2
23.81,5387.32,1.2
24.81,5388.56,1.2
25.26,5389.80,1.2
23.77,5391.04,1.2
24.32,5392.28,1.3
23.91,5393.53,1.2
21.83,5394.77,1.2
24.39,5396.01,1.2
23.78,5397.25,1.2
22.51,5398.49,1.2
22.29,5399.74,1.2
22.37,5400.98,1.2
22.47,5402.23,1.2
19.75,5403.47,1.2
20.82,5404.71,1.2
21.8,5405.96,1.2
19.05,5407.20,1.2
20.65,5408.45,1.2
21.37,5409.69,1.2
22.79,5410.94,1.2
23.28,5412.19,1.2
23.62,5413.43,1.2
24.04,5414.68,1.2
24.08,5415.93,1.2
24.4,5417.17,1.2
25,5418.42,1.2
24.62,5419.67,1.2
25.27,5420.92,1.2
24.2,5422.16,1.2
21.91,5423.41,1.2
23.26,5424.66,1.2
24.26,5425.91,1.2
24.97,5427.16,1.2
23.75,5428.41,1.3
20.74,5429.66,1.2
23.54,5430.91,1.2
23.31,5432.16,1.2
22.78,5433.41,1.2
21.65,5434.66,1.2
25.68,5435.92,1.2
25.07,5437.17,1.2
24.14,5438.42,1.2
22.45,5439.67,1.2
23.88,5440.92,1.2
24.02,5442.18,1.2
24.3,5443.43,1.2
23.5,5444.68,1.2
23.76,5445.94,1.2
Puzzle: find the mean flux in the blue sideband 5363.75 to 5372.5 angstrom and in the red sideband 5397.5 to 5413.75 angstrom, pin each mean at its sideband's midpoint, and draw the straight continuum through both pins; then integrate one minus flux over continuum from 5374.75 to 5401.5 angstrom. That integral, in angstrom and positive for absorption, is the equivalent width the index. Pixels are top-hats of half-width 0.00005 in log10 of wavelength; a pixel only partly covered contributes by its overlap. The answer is -1.66 angstrom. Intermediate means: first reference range 22.2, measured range 23.3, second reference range 21.8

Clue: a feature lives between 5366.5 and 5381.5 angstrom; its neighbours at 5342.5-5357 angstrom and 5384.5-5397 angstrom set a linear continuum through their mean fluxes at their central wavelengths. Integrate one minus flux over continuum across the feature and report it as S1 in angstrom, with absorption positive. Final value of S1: 0.7 angstrom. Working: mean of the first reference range 23.4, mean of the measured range 22.7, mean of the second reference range 24.2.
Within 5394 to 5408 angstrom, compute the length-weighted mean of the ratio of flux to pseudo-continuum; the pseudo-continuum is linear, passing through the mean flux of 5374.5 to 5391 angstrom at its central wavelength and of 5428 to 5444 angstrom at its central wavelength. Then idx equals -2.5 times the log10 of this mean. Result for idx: 0.07 mag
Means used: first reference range 23.4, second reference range 23.5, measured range 21.9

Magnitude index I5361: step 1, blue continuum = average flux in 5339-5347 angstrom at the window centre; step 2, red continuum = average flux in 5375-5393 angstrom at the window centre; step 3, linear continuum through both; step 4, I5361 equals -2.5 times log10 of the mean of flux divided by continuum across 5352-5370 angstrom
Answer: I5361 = -0.06 mag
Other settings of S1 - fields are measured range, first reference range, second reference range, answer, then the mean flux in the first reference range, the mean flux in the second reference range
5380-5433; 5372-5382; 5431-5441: 0.1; 22.9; 23.6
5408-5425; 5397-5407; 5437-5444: -0.7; 21.8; 23.9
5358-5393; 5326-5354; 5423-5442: -0.5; 22.7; 23.5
